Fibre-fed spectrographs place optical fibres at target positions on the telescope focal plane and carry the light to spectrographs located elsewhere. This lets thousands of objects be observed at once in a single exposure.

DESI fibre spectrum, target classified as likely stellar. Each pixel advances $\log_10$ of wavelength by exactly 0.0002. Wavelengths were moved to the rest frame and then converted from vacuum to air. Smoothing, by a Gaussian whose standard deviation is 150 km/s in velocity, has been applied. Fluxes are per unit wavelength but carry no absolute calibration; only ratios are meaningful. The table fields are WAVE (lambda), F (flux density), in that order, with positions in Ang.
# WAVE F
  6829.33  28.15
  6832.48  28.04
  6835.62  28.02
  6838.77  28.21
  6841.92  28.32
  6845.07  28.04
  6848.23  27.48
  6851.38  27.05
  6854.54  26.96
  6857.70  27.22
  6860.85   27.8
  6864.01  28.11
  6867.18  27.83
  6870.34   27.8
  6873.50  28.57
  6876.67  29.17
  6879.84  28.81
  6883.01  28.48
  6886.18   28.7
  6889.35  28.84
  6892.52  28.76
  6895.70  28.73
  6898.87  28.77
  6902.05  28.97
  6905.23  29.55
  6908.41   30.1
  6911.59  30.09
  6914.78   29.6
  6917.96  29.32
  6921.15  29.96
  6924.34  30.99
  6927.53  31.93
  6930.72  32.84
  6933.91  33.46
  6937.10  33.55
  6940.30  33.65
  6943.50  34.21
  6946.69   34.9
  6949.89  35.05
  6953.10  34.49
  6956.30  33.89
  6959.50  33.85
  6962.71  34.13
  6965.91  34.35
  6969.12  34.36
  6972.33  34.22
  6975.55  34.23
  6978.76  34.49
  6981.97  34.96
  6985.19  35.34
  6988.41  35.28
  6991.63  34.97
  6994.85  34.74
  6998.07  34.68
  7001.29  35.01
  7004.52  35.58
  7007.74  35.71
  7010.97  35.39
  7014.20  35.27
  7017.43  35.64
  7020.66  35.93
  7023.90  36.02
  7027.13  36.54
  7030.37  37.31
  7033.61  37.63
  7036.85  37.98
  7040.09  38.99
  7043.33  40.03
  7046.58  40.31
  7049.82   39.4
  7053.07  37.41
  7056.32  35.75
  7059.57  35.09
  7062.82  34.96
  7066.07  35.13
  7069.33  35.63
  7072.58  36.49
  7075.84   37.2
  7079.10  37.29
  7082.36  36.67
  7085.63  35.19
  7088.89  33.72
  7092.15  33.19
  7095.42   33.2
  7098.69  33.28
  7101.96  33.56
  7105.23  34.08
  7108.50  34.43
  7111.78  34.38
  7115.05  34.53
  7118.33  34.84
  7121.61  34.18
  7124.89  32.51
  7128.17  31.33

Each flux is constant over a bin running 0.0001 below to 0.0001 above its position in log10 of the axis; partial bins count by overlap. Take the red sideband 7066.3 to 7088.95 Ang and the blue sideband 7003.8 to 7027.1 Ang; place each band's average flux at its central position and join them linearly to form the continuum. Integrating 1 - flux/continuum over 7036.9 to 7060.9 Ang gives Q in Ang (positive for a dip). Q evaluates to -1.5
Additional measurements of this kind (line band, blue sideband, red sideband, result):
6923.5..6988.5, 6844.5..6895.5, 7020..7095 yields -4.05 Ang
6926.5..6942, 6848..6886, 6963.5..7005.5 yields -0.62 Ang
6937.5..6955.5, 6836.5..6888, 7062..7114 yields -2.22 Ang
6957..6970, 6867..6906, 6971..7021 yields -0.38 Ang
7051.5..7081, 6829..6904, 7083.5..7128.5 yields -2.87 Ang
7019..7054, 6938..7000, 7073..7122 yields -3.40 Ang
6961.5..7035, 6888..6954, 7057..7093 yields -4.07 Ang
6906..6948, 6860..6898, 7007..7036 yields -0.97 Ang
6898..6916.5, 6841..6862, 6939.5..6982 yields 0.87 Ang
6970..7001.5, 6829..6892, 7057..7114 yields -2.84 Ang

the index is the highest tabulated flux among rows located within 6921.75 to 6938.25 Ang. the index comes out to 33.55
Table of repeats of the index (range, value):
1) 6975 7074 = 40.31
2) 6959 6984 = 34.96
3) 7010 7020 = 35.64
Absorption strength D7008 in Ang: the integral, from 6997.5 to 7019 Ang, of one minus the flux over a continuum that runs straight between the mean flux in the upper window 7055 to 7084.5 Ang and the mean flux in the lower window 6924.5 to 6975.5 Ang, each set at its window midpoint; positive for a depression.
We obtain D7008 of -0.3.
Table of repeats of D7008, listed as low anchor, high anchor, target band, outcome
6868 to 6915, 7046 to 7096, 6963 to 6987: -1.7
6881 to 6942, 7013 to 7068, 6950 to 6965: -0.7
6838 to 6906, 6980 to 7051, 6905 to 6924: 0.5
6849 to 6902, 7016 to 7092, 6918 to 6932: -0.3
